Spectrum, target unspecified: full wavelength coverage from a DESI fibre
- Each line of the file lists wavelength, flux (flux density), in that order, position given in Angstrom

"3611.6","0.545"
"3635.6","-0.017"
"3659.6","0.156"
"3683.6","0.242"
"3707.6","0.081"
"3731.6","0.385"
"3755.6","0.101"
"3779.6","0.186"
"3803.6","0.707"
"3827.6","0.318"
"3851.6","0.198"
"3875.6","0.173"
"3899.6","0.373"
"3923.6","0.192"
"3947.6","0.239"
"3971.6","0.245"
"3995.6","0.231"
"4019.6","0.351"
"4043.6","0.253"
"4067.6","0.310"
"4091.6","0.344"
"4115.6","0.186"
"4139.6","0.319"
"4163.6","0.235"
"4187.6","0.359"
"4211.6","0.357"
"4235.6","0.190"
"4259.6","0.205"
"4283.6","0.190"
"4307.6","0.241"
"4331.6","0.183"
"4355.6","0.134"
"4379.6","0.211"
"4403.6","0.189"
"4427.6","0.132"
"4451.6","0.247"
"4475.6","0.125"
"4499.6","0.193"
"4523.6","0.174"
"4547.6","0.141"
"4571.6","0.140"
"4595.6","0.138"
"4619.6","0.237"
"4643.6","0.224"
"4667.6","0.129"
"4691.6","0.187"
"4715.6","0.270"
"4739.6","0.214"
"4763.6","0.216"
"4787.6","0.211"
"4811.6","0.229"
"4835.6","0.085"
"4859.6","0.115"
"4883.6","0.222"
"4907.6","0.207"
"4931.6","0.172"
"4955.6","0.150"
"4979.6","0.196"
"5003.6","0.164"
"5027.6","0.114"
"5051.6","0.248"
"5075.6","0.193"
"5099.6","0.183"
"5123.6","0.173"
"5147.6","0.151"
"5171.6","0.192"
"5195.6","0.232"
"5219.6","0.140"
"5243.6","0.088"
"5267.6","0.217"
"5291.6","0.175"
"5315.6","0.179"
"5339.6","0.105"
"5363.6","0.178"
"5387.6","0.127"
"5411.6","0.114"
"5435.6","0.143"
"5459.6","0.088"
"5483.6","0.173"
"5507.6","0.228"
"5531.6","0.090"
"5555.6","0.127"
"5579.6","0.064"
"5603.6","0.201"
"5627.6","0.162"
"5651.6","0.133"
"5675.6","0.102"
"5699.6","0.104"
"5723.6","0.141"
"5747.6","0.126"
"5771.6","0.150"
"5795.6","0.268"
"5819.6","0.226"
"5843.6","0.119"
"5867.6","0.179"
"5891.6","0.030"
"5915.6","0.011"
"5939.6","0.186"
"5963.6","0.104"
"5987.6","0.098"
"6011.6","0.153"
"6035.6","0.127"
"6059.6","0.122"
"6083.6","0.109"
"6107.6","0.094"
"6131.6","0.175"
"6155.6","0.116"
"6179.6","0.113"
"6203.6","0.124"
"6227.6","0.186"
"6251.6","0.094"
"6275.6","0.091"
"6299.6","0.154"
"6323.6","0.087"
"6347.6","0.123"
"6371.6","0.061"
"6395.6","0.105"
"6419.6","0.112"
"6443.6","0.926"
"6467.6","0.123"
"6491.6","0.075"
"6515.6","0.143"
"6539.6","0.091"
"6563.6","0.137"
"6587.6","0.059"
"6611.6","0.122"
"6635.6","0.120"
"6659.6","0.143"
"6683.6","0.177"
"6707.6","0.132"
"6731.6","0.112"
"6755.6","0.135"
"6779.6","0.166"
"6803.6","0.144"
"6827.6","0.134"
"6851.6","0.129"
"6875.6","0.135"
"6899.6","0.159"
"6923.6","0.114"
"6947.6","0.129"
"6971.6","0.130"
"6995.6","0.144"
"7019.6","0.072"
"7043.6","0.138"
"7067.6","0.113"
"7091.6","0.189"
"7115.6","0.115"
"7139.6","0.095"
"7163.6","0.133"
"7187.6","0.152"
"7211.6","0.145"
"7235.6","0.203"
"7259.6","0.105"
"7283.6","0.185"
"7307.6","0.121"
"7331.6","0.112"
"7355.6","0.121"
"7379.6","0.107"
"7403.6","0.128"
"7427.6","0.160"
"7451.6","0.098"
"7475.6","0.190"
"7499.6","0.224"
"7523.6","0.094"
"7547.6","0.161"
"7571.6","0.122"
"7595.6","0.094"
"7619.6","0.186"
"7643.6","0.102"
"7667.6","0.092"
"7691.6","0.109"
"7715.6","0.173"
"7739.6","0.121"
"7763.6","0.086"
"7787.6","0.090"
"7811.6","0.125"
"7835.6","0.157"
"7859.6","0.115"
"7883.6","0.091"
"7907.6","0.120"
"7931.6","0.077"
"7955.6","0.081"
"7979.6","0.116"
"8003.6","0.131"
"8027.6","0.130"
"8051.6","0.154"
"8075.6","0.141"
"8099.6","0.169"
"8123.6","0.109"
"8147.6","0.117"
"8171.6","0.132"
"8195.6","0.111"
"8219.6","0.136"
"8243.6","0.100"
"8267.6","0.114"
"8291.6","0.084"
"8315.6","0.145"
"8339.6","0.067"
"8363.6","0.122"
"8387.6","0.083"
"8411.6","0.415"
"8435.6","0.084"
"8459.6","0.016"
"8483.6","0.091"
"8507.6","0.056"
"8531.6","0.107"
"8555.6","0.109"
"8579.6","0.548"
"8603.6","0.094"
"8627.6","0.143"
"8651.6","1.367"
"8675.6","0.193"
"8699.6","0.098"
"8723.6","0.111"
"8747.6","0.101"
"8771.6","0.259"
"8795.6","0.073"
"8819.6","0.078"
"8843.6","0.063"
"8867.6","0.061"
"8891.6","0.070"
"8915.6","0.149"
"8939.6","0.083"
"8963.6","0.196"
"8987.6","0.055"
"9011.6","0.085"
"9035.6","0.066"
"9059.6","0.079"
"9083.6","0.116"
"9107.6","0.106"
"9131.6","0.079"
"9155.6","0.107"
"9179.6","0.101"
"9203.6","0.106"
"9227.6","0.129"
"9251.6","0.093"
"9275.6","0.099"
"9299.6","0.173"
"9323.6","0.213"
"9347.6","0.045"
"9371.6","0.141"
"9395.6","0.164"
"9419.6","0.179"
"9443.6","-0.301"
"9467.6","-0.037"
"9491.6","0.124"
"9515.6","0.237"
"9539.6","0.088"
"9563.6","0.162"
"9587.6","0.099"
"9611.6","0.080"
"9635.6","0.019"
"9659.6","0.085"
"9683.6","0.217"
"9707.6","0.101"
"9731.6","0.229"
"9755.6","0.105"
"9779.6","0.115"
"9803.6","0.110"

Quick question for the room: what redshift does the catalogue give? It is 0.73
